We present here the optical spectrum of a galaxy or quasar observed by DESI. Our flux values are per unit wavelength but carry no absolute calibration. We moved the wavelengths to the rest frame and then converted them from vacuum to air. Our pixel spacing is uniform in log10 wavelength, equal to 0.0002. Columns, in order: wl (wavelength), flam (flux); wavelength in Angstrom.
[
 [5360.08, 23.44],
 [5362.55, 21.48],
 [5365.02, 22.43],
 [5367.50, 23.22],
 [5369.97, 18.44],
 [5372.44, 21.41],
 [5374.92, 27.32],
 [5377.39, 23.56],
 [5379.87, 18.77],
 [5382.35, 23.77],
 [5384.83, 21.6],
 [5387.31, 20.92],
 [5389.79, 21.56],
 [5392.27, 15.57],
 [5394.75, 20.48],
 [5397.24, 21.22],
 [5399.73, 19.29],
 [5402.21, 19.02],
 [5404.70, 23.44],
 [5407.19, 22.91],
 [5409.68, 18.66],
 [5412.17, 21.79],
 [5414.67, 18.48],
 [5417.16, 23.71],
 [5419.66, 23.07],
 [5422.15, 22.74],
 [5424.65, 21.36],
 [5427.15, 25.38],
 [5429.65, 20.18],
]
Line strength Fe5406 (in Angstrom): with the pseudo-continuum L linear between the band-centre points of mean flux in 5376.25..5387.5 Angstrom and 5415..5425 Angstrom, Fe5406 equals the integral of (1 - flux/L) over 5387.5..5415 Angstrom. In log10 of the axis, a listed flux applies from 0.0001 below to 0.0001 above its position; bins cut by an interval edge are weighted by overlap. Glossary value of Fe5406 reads 2.3 Angstrom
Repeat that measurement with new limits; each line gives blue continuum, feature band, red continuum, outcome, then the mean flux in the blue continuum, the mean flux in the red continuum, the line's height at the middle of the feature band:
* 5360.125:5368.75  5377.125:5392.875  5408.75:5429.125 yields 0.99 Angstrom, 22.5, 21.9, 22.3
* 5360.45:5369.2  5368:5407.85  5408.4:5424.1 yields 1.20 Angstrom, 22.3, 21.4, 21.9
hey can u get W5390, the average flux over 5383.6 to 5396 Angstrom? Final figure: 20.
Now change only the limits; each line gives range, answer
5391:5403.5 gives 19.1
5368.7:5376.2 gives 22.4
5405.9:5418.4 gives 21.1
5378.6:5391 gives 21.3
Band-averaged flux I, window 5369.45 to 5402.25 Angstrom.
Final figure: 21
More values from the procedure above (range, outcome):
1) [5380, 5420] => 20.9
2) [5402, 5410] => 21.5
